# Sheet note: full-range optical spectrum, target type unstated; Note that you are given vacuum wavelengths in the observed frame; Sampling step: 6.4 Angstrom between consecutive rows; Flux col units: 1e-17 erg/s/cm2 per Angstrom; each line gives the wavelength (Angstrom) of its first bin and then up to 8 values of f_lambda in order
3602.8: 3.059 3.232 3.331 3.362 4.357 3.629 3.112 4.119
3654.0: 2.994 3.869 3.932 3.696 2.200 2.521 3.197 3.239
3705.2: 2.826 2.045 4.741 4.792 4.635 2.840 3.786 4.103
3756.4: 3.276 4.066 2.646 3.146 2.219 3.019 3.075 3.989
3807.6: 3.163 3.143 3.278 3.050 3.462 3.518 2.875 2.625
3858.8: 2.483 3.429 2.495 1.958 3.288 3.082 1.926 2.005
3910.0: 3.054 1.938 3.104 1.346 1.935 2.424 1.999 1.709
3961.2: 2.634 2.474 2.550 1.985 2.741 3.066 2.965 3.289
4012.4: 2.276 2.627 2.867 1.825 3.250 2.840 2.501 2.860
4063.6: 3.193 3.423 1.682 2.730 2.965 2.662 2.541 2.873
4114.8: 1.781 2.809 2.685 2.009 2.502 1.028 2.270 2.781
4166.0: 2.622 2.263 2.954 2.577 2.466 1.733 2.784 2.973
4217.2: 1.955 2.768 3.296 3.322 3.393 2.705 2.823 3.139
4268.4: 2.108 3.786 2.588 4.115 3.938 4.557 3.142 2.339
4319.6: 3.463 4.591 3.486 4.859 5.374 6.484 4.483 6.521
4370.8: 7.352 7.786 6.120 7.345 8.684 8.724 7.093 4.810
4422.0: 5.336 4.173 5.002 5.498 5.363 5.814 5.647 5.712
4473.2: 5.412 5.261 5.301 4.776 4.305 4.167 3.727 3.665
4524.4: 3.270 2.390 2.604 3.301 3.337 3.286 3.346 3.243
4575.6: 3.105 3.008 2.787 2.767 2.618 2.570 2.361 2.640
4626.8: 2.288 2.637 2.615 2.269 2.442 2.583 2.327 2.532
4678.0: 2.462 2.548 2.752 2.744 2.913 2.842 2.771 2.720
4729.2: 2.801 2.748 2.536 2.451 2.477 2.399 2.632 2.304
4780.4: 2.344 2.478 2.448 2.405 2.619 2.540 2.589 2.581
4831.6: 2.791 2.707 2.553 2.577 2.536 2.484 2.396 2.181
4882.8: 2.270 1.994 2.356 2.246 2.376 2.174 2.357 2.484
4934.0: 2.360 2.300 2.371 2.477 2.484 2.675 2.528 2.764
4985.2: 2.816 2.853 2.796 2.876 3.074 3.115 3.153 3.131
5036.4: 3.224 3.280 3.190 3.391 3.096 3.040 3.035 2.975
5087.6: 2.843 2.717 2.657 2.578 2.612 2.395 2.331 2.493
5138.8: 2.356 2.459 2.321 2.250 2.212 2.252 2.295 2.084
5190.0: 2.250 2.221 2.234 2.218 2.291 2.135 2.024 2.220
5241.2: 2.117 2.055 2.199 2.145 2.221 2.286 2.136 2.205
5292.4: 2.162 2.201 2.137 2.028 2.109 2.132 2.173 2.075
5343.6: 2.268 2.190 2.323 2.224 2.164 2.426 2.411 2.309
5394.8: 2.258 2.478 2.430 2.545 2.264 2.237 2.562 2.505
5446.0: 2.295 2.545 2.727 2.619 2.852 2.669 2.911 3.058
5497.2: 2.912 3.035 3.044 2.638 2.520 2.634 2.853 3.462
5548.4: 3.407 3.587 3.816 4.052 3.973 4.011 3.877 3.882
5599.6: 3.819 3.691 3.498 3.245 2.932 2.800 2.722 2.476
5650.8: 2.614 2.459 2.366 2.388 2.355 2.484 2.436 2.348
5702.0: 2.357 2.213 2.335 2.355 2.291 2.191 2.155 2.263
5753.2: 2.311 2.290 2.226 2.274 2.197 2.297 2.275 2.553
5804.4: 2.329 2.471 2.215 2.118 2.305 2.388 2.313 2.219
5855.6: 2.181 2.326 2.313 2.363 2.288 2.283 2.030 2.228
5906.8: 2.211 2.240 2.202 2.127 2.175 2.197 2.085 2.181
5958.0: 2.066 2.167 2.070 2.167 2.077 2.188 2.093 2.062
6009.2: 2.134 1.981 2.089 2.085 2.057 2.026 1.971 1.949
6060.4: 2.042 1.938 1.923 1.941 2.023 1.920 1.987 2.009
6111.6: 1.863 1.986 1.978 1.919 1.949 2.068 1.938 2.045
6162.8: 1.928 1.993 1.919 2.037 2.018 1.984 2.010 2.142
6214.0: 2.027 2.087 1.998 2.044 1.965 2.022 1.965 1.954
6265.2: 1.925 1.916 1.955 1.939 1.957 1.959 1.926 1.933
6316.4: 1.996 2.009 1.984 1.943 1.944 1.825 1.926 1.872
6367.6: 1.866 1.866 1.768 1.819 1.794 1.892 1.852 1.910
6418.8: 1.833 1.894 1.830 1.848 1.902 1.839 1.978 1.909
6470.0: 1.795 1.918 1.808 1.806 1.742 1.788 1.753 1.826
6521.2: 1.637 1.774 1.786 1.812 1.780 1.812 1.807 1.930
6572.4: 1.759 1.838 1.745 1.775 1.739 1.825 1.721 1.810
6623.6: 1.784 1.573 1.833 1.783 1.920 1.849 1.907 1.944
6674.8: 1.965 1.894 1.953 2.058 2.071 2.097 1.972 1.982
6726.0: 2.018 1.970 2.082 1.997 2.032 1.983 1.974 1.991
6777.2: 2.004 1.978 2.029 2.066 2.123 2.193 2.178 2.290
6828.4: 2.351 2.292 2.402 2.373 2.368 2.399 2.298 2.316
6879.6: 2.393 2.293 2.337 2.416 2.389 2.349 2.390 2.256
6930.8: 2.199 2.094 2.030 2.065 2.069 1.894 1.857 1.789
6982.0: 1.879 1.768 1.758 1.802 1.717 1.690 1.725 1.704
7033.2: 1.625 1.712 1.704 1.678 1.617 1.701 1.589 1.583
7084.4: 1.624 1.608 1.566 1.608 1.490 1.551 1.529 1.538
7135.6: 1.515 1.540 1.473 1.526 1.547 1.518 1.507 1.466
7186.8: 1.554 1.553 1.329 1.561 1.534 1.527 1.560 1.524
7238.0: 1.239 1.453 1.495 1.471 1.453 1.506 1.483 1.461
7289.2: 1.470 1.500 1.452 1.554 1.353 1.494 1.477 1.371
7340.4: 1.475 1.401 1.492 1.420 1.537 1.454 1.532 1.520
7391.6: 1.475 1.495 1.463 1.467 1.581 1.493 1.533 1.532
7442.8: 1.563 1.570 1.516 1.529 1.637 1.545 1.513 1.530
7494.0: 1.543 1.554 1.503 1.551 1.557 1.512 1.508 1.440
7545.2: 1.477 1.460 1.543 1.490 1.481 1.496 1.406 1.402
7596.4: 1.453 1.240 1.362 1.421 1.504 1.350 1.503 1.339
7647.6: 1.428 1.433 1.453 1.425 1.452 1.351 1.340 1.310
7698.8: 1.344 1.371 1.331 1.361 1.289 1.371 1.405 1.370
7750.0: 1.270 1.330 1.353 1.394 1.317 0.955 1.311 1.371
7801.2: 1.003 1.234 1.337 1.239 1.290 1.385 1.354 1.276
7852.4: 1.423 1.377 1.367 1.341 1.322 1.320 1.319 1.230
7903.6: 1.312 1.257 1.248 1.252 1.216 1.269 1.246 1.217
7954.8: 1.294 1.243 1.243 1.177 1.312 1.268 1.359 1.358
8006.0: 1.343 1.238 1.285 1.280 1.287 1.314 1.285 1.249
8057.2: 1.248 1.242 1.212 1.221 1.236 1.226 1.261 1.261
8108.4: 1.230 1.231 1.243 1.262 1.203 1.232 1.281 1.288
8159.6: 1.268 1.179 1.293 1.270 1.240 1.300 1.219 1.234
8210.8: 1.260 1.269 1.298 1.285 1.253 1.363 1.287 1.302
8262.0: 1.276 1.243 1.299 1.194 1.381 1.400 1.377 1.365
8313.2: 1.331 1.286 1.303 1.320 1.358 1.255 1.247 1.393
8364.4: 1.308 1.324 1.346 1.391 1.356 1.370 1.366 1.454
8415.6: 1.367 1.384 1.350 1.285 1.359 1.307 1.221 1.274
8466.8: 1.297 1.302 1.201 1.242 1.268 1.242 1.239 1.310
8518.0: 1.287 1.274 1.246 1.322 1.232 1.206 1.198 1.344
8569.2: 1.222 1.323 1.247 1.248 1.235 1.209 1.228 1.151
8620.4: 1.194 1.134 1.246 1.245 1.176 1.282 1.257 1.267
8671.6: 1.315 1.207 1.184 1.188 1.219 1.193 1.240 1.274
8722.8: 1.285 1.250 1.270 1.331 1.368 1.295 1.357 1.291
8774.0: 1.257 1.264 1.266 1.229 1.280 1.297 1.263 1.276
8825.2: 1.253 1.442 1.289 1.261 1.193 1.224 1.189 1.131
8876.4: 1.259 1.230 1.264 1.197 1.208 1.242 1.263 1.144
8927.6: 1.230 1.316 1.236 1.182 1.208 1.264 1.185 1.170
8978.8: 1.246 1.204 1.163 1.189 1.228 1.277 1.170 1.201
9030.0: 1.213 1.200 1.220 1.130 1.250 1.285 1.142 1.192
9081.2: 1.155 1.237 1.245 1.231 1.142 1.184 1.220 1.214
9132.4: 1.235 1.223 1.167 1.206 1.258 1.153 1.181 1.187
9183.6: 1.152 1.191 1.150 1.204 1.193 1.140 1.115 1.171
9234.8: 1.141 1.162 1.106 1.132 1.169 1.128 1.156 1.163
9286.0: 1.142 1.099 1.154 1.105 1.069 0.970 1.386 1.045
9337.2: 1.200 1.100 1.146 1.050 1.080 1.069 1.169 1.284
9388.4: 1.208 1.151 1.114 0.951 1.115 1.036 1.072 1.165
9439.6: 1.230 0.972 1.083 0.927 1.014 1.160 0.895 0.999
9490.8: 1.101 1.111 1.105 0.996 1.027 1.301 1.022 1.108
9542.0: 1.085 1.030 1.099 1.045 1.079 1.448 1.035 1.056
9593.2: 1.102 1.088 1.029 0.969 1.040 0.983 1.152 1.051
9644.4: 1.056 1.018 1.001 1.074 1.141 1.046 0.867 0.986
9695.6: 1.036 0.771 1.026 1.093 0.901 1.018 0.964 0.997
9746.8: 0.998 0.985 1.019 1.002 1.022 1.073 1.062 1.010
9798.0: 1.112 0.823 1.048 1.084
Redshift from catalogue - 2.60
